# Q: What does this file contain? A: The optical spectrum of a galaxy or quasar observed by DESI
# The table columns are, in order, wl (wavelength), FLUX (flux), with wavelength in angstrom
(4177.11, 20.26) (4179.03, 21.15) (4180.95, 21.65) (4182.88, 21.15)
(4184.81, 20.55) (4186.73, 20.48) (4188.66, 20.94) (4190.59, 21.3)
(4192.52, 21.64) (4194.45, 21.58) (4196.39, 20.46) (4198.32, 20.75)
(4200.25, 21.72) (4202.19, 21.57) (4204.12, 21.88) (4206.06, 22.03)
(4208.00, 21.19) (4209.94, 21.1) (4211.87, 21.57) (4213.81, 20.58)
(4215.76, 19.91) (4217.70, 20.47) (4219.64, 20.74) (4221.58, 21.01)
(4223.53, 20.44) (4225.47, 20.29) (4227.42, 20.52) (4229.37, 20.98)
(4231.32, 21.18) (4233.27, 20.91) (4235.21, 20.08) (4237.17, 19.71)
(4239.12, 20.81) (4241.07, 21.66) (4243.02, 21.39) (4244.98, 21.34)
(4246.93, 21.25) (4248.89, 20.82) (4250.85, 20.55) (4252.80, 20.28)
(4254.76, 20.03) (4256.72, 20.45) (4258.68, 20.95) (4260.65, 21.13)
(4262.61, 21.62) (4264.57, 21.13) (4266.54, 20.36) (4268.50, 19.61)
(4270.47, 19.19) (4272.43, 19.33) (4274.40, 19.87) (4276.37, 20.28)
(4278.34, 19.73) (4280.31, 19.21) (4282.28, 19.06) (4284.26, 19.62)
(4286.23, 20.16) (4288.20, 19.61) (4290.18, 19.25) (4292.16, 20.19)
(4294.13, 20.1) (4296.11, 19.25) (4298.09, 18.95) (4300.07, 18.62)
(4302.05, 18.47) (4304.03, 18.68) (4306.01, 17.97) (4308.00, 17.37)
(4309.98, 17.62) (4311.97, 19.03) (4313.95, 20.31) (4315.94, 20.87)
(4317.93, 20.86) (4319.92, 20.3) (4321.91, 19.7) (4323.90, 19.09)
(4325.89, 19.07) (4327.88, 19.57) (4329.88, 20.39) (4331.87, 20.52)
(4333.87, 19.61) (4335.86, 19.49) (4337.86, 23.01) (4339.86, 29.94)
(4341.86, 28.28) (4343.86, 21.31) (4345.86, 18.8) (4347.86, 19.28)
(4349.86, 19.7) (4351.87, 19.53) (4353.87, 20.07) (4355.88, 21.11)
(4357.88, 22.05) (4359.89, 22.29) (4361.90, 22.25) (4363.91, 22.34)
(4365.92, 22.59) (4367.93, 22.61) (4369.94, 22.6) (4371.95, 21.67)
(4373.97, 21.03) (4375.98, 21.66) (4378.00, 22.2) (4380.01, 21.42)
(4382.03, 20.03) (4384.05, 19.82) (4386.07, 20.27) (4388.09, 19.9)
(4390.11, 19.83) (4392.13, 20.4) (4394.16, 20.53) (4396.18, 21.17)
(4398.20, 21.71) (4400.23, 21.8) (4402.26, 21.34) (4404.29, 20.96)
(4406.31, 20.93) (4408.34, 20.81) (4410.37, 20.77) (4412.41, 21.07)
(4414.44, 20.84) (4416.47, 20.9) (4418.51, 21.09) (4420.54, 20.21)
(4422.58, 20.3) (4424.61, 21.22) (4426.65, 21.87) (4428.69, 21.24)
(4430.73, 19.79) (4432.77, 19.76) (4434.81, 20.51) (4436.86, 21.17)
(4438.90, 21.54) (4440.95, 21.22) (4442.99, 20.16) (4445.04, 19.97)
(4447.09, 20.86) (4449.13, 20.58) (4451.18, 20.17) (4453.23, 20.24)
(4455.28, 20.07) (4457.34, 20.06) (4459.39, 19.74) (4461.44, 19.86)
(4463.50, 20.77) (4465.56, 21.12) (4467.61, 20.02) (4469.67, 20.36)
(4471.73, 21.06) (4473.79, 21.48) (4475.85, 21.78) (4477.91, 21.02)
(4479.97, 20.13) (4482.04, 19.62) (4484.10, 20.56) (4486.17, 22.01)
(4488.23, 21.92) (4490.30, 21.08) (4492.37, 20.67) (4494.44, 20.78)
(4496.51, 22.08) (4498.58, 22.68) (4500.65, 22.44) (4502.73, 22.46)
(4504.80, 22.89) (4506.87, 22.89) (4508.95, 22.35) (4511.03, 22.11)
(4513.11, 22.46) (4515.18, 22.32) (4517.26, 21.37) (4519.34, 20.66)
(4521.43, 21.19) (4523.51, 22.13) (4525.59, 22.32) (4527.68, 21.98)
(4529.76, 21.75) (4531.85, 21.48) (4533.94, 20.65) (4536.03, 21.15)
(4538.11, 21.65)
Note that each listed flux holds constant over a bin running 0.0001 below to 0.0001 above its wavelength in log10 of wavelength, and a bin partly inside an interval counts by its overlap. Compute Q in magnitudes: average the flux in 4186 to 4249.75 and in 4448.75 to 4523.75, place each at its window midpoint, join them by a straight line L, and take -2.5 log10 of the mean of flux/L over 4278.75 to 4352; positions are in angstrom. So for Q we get 0.05 mag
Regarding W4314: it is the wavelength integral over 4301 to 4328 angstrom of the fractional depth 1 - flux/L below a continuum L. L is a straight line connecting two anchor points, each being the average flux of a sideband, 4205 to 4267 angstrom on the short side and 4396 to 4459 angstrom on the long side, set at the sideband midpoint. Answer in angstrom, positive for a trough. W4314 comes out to 2.09 angstrom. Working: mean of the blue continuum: 20.8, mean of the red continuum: 20.8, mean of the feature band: 19.2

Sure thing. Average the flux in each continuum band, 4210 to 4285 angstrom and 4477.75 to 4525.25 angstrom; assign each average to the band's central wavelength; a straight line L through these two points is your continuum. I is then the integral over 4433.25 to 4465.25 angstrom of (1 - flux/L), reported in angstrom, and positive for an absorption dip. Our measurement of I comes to 1.4 angstrom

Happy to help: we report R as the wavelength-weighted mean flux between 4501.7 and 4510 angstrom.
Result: 22.7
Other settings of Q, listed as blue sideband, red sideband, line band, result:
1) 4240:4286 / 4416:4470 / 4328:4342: -0.10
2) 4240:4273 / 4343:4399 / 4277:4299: 0.06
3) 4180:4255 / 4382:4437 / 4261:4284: 0.05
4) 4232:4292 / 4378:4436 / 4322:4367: -0.04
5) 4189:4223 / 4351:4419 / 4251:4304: 0.07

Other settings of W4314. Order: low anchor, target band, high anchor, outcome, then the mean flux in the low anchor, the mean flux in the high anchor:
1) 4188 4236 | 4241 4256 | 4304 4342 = 0.0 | 21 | 20.5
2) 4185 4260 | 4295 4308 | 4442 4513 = 1.5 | 20.9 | 21.1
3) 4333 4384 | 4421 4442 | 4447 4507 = 0.5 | 21.8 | 21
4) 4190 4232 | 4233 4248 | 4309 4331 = -0.2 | 21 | 19.7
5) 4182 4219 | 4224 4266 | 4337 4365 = 1.2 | 21.1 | 22.1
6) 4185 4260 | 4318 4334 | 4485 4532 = 1.1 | 20.9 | 21.9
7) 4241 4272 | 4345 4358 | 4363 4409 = 0.7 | 20.7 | 21.2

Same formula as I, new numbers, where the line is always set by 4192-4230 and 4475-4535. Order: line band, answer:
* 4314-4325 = 0.56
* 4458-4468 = 0.58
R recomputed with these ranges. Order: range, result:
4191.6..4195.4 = 21.6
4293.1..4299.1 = 19.4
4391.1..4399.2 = 21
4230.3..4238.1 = 20.5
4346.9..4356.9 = 20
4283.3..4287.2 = 19.9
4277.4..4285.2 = 19.4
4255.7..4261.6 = 20.8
